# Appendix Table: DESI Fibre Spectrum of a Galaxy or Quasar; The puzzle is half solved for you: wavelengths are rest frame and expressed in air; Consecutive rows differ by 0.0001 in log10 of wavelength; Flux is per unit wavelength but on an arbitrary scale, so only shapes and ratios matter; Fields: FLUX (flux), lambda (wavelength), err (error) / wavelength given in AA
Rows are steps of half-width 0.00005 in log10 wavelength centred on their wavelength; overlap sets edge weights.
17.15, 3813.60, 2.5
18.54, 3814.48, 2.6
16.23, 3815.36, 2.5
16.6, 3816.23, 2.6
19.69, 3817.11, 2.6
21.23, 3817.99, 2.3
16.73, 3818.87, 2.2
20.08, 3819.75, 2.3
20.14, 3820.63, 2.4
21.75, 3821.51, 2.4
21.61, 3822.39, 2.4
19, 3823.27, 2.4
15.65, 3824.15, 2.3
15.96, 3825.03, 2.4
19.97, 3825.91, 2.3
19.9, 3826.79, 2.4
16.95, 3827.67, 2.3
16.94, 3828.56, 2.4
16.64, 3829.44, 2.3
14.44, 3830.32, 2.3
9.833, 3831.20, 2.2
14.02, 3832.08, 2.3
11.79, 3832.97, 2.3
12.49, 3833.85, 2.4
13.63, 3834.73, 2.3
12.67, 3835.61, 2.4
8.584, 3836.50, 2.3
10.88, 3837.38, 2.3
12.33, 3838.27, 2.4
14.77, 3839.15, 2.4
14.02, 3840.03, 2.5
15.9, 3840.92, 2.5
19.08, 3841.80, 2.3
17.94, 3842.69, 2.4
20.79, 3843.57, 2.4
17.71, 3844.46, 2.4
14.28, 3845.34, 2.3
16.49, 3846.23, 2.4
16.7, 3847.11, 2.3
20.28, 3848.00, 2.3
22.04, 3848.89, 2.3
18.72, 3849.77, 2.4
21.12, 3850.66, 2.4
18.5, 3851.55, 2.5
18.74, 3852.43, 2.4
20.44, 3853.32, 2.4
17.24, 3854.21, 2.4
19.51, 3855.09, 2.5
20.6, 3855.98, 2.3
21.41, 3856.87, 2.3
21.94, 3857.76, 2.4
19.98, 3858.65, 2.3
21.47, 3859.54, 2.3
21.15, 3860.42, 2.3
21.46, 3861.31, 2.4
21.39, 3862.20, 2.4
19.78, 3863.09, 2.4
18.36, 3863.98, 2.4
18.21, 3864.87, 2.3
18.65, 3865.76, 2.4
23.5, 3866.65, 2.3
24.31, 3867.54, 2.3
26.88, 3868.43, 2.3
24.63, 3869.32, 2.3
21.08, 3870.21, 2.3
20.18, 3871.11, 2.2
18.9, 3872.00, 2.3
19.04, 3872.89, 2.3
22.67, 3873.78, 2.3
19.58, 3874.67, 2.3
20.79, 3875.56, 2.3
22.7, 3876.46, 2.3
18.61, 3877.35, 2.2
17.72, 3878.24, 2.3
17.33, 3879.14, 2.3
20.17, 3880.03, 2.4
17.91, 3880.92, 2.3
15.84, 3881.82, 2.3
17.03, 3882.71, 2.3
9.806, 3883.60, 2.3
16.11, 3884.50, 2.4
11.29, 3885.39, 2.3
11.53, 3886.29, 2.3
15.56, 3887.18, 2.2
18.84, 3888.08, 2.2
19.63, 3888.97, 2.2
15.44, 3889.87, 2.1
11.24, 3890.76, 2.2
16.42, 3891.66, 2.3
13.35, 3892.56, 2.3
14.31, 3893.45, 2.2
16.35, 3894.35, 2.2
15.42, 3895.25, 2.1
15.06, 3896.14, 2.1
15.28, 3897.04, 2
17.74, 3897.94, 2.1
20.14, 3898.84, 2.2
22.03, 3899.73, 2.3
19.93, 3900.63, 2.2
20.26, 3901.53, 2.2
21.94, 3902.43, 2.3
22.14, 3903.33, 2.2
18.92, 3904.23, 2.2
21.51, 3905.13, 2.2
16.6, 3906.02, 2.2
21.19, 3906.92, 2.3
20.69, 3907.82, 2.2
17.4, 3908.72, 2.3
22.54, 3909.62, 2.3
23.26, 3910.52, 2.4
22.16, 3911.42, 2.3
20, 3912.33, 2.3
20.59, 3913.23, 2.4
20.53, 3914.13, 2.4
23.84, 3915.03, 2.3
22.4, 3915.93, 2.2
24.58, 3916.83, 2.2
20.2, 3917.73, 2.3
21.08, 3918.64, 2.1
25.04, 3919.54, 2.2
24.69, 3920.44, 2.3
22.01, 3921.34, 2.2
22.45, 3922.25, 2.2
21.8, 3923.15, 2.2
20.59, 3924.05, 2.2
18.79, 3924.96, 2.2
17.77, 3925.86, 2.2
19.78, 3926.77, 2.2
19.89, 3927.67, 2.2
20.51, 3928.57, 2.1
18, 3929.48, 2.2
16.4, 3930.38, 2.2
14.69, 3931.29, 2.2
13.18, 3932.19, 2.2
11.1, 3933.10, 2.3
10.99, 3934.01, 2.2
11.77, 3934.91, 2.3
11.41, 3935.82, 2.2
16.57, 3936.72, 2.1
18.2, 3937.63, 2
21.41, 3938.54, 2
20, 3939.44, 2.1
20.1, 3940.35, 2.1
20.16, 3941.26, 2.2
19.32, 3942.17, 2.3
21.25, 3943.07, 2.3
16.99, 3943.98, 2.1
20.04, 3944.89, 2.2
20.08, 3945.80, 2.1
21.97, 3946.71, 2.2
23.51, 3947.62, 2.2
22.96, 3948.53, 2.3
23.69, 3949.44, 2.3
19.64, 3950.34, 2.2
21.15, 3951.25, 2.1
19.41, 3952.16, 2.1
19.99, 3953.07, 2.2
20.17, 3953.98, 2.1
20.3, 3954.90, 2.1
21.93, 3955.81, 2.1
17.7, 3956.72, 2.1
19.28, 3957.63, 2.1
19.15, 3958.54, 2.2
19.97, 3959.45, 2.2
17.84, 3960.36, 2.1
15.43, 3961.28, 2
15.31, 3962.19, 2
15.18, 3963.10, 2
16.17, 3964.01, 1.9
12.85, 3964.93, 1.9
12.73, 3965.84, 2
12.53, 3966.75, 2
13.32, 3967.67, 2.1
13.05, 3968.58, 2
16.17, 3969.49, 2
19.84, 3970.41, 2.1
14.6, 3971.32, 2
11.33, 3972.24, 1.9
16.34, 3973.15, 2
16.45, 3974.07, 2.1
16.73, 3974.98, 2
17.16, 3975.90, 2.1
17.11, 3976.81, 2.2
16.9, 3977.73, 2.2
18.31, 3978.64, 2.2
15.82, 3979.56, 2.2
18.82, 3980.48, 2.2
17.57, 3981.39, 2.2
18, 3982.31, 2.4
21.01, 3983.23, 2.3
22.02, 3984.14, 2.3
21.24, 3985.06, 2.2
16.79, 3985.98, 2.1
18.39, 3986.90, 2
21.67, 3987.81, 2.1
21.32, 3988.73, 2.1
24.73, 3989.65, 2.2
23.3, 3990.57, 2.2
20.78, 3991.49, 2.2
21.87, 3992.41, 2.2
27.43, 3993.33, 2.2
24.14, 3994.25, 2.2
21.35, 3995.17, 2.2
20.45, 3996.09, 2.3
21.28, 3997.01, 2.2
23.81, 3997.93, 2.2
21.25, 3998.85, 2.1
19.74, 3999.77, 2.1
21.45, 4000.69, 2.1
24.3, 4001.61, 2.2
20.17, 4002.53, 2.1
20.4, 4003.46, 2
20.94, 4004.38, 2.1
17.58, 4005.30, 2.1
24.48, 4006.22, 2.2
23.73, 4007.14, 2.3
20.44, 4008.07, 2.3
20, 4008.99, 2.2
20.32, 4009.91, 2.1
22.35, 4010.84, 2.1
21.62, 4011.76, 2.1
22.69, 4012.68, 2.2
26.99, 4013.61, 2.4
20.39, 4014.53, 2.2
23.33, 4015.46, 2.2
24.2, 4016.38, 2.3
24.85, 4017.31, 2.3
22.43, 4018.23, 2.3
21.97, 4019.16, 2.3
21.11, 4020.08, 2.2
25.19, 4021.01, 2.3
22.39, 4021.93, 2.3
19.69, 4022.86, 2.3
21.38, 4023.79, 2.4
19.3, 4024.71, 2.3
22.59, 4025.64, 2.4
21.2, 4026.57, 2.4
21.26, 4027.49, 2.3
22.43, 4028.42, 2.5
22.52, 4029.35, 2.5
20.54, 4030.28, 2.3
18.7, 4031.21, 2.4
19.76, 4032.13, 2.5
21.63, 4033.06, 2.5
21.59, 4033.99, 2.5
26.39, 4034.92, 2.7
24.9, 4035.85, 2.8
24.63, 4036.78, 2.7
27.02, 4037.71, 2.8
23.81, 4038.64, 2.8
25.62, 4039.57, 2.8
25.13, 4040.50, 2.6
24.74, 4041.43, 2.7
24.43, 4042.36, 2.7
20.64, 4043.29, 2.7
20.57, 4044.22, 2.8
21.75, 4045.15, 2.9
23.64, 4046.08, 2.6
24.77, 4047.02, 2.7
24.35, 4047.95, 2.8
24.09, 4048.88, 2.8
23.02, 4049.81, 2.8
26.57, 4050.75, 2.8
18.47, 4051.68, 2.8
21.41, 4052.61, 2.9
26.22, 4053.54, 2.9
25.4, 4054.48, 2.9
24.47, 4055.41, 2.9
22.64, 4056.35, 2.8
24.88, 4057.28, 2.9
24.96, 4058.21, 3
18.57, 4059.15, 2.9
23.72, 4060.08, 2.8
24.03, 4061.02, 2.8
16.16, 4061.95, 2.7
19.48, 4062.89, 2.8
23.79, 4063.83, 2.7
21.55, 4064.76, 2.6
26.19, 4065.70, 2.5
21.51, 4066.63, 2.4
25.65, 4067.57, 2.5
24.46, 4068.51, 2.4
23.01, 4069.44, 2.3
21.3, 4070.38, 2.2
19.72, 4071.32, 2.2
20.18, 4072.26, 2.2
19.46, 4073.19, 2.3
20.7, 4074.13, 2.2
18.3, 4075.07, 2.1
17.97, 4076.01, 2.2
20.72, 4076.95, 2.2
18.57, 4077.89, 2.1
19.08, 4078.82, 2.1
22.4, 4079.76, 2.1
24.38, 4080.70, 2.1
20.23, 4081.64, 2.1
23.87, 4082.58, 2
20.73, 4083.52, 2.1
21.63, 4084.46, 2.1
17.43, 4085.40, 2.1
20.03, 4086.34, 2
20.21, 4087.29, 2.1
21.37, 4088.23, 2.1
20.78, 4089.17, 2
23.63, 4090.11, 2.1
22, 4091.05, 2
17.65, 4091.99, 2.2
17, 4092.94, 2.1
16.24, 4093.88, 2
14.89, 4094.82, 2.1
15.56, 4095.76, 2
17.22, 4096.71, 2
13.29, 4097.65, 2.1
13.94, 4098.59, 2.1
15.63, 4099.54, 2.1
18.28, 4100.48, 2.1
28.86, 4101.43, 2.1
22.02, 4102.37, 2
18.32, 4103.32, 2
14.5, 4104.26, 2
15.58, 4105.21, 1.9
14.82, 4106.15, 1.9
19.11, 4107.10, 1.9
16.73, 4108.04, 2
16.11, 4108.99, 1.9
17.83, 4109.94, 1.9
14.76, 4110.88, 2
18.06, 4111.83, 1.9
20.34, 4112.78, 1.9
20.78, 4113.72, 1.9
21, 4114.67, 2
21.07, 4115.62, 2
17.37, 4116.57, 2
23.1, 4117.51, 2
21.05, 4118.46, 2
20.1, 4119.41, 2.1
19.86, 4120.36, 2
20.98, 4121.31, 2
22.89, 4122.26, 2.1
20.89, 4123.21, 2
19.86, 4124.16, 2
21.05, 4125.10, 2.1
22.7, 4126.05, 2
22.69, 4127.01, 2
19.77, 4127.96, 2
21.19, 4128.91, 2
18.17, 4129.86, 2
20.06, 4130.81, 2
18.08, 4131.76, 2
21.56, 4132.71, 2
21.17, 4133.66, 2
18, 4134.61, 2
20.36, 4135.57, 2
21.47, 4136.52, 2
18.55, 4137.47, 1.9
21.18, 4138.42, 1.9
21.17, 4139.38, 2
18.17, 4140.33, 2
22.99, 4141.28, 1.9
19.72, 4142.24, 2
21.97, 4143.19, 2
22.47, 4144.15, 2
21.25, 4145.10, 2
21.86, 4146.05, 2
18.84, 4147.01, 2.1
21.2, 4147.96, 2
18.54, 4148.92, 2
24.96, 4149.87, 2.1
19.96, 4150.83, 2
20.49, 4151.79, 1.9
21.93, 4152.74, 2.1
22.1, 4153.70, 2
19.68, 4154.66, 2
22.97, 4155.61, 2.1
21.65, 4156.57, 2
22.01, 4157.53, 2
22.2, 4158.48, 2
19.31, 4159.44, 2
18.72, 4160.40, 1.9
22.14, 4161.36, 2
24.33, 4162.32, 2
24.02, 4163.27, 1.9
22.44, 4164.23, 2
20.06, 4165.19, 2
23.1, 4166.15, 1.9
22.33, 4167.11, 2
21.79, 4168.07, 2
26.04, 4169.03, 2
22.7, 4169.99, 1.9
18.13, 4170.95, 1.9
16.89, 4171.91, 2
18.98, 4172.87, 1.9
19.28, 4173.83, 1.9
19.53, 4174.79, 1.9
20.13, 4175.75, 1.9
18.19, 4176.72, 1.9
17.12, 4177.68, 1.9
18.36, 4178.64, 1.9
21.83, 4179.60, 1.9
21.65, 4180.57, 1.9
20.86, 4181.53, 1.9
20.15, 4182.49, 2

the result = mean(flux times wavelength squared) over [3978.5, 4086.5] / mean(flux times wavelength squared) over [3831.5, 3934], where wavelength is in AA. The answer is 1.3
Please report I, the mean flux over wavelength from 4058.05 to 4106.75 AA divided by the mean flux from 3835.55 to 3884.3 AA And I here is 1.1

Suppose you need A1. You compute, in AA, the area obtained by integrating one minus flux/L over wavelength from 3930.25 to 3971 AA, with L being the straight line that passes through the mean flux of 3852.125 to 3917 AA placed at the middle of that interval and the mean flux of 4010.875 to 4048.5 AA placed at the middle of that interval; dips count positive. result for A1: 6.2 AA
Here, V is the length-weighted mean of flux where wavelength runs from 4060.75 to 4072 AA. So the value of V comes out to 22.2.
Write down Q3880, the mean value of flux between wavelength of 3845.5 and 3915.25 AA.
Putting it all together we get 19.1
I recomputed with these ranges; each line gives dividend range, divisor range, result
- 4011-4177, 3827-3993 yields 1.15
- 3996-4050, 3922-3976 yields 1.26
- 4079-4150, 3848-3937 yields 1.04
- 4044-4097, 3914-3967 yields 1.13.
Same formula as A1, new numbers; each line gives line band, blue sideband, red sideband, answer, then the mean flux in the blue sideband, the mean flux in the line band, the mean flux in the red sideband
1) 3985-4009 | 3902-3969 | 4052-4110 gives -2.5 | 19.1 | 21.6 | 20.3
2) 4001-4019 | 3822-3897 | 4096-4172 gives -2.9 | 17.6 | 22.2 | 20.2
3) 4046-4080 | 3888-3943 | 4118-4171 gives -3.1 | 18.9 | 22.2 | 21.1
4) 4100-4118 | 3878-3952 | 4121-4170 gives 1.7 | 18.7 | 18.9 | 21.2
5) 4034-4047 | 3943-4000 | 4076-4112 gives -3.6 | 19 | 24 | 18.8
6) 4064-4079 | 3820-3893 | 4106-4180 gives -1.1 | 17.8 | 21.3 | 20.5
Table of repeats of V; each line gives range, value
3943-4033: 20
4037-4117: 20.8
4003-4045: 22.4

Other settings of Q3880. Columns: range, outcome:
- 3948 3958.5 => 20.5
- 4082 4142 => 19.5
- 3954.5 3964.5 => 18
